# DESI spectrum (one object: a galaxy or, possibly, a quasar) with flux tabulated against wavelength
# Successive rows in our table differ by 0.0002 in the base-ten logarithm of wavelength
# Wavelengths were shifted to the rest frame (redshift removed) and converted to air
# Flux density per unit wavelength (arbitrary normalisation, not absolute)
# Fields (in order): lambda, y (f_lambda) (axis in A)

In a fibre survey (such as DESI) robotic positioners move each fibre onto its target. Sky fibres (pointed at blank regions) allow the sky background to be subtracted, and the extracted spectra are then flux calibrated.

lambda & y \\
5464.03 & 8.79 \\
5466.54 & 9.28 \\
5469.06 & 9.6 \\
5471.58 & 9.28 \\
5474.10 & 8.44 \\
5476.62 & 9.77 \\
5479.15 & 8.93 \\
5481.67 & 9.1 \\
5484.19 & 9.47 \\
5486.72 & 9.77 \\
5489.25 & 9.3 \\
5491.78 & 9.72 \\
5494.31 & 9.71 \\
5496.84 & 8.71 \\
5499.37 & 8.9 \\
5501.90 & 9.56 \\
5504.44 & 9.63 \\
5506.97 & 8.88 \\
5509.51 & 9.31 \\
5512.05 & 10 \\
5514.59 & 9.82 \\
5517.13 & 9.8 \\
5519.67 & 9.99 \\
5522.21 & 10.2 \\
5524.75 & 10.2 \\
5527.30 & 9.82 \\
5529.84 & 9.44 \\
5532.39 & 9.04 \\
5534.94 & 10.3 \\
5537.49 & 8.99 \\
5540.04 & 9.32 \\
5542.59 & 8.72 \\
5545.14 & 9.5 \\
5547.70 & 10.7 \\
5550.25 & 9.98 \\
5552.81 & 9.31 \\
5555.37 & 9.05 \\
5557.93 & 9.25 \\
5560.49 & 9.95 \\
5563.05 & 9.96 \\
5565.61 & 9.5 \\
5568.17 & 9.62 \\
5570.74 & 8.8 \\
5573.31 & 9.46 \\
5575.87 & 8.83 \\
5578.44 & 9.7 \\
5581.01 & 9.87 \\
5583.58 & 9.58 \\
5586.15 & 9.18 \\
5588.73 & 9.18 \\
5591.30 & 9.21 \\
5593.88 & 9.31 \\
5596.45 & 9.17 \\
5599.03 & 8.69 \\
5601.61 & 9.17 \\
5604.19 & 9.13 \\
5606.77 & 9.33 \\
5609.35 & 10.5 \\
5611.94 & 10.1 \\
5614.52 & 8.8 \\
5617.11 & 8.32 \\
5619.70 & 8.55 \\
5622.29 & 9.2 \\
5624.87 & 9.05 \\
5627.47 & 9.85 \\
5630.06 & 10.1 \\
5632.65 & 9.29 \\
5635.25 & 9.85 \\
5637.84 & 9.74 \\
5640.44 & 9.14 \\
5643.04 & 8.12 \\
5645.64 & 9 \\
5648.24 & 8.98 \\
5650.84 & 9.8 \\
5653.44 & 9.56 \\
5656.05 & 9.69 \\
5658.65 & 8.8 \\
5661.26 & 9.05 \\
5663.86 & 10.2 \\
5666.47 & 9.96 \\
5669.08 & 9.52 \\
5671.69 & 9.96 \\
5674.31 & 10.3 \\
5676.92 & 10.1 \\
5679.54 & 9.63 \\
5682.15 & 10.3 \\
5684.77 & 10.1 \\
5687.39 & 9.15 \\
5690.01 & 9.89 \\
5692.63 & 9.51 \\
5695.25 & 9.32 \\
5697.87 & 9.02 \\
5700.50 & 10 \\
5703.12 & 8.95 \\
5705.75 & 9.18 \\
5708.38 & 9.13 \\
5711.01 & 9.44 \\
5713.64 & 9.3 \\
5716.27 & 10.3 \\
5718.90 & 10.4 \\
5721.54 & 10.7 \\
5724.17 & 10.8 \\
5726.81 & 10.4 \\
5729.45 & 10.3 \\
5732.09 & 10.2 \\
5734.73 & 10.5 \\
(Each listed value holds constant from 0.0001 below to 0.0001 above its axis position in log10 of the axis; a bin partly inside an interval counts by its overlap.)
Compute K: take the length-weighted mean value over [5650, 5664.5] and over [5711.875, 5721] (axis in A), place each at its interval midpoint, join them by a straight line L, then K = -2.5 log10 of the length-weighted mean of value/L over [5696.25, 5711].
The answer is 0.07 mag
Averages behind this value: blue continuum 9.48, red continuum 10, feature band 9.27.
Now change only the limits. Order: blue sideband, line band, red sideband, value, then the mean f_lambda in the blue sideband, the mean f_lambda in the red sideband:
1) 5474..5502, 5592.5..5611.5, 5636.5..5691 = 0.01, 9.31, 9.57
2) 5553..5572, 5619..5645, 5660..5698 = 0.04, 9.44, 9.76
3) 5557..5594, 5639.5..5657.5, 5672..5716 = 0.04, 9.43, 9.61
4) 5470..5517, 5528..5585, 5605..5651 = -0.02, 9.36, 9.3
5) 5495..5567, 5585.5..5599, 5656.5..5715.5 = 0.05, 9.57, 9.59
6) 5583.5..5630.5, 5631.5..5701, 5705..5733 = 0.01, 9.26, 10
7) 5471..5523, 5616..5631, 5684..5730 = 0.05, 9.44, 9.76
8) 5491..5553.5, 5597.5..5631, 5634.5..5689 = 0.03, 9.58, 9.57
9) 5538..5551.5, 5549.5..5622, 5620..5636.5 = 0.03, 9.61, 9.49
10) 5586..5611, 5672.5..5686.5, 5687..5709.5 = -0.08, 9.3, 9.36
